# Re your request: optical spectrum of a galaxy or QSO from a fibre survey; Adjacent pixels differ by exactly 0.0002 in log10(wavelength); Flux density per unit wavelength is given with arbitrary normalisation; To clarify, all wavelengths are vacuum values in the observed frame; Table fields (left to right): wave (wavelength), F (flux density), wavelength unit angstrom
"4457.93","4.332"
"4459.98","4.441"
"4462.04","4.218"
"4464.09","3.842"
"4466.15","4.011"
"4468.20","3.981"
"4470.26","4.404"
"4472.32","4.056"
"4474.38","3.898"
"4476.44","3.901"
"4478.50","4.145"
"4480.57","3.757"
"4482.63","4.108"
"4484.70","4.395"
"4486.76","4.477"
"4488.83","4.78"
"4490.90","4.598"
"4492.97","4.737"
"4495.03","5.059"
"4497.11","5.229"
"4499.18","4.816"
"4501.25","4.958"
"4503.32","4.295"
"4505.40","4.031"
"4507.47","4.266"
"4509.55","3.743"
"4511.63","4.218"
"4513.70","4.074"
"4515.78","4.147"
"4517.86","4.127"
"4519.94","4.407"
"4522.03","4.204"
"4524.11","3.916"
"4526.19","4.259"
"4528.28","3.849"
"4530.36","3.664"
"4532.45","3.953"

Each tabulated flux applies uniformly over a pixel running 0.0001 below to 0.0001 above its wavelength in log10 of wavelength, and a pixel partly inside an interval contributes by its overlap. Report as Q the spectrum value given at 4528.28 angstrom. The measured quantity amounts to 3.849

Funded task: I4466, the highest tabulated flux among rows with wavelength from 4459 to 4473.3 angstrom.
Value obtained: 4.441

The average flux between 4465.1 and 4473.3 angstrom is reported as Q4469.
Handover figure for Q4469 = 4.11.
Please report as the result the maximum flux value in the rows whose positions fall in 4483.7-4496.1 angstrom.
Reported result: 5.059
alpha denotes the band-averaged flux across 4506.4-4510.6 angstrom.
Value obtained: 4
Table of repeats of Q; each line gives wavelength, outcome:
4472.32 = 4.056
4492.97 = 4.737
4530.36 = 3.664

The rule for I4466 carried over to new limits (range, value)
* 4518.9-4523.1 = 4.407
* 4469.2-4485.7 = 4.404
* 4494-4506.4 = 5.229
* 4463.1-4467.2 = 4.011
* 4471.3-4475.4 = 4.056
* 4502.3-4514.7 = 4.295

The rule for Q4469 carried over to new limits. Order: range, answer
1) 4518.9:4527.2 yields 4.2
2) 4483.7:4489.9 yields 4.55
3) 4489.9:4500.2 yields 4.89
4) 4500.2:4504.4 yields 4.62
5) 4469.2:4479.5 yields 4.08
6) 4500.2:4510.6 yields 4.26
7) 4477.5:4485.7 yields 4.1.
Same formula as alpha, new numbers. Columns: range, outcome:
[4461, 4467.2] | 4.03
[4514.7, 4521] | 4.22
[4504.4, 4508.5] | 4.15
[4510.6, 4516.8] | 4.15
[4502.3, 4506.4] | 4.16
